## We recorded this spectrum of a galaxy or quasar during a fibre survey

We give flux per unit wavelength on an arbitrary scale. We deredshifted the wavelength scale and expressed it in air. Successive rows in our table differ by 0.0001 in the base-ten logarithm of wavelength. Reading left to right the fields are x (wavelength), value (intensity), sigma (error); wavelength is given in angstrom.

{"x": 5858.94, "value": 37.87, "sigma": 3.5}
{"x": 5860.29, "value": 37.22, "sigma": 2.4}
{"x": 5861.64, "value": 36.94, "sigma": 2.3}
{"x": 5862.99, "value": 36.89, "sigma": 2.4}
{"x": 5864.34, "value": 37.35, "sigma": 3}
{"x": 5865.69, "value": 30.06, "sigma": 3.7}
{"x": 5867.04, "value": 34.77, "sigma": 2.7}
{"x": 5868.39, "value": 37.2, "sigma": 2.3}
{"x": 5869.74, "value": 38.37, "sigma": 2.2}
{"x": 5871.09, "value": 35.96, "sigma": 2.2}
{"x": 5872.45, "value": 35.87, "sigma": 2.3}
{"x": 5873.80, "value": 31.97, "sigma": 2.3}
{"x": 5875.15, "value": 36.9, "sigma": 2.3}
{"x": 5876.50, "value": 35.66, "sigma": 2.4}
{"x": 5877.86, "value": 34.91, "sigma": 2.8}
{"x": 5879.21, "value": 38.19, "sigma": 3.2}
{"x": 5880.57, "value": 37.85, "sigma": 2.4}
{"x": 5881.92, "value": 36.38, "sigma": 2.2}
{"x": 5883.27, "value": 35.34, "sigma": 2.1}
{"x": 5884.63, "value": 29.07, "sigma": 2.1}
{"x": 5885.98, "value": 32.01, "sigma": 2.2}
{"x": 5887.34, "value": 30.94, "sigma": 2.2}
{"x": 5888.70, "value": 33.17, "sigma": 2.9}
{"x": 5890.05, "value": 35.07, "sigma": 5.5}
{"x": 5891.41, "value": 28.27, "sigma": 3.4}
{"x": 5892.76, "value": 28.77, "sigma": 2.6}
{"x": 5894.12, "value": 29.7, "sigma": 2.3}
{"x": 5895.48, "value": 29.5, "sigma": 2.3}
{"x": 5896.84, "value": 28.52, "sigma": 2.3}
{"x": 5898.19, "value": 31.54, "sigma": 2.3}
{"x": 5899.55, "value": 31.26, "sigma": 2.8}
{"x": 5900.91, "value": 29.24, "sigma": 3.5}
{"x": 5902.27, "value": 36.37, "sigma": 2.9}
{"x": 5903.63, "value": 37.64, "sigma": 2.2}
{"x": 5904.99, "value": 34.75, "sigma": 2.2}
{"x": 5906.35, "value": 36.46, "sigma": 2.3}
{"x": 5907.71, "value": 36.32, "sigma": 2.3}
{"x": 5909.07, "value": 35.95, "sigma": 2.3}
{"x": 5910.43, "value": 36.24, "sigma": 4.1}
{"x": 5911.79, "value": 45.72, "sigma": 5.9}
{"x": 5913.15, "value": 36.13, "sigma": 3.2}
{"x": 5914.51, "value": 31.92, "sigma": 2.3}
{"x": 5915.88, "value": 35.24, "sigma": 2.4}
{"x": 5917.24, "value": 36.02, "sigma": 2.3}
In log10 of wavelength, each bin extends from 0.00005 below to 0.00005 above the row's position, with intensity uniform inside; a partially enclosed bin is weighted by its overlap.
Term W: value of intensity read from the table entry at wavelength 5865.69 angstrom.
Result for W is 30.06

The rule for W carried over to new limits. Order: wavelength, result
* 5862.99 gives 36.89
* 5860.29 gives 37.22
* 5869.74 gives 38.37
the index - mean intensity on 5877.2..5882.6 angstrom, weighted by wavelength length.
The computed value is 36.9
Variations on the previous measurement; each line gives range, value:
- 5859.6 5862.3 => 37.1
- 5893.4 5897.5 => 29.2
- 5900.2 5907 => 34.8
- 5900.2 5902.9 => 32.7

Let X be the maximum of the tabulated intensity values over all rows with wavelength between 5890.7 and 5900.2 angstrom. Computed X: 31.54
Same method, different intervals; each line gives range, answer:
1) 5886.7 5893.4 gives 35.07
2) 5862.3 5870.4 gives 38.37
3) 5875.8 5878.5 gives 35.66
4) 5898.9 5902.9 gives 36.37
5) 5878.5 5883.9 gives 38.19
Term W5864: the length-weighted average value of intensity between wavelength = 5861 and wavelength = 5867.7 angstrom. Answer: 35.2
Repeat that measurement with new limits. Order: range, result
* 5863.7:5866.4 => 33.7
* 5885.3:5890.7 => 32.8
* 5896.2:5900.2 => 30.5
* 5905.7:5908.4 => 36.4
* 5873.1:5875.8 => 34.5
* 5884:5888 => 30.7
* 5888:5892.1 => 32.2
